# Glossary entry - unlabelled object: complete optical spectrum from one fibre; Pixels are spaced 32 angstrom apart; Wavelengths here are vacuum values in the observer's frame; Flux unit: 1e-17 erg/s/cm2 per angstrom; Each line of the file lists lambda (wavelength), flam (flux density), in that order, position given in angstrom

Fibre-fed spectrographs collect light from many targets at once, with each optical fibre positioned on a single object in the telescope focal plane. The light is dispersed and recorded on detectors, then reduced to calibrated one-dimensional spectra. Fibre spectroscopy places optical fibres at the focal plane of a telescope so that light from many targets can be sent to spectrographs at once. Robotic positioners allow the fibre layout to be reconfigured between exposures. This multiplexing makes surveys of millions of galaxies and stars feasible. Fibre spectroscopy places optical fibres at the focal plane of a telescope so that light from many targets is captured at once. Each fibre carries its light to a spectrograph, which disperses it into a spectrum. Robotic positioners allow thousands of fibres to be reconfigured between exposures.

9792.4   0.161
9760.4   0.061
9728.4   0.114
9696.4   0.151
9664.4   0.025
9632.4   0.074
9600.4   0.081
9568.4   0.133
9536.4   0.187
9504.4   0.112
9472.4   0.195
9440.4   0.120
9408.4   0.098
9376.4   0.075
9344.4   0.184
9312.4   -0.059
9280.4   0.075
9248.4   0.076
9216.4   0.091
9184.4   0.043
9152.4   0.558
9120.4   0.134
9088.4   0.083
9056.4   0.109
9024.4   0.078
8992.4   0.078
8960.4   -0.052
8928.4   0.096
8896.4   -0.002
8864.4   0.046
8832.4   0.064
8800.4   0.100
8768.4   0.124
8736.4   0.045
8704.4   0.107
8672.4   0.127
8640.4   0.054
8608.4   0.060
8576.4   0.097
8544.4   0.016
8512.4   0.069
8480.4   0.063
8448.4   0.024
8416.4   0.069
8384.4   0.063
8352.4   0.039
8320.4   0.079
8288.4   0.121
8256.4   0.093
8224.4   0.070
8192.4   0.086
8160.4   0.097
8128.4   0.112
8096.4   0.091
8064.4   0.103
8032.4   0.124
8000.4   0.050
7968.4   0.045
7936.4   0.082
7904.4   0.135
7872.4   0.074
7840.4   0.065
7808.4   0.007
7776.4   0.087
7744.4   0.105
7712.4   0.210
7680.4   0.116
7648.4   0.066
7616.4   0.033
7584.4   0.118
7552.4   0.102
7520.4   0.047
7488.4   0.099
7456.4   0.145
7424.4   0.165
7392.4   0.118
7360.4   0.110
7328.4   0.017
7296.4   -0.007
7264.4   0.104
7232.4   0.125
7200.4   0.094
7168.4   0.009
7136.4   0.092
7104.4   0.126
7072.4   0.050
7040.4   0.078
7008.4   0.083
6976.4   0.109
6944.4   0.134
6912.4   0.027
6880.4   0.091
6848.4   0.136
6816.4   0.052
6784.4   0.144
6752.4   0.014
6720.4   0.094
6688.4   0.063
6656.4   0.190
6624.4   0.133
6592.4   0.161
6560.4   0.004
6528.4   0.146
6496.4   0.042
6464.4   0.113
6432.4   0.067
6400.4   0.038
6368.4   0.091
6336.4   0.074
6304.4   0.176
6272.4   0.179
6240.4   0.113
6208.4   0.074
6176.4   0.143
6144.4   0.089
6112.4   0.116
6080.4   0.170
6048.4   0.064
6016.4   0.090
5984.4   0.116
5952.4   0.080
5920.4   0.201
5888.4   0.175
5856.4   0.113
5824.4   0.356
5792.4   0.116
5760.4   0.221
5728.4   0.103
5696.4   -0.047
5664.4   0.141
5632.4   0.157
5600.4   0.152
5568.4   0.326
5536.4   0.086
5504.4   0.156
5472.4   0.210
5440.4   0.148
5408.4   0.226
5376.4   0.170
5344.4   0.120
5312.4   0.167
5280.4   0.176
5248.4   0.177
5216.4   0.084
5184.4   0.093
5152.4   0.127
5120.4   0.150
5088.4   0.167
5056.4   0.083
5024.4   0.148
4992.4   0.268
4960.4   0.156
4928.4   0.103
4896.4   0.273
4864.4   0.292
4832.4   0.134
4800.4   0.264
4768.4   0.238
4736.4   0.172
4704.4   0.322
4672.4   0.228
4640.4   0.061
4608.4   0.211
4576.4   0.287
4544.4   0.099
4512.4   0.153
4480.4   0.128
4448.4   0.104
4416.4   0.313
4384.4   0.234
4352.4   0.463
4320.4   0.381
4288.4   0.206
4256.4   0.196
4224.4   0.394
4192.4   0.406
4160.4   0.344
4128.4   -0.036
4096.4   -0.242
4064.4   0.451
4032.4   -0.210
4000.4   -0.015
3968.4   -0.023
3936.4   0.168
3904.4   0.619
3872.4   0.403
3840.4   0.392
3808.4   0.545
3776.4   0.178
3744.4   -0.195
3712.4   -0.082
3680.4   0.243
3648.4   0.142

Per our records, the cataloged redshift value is 1.455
